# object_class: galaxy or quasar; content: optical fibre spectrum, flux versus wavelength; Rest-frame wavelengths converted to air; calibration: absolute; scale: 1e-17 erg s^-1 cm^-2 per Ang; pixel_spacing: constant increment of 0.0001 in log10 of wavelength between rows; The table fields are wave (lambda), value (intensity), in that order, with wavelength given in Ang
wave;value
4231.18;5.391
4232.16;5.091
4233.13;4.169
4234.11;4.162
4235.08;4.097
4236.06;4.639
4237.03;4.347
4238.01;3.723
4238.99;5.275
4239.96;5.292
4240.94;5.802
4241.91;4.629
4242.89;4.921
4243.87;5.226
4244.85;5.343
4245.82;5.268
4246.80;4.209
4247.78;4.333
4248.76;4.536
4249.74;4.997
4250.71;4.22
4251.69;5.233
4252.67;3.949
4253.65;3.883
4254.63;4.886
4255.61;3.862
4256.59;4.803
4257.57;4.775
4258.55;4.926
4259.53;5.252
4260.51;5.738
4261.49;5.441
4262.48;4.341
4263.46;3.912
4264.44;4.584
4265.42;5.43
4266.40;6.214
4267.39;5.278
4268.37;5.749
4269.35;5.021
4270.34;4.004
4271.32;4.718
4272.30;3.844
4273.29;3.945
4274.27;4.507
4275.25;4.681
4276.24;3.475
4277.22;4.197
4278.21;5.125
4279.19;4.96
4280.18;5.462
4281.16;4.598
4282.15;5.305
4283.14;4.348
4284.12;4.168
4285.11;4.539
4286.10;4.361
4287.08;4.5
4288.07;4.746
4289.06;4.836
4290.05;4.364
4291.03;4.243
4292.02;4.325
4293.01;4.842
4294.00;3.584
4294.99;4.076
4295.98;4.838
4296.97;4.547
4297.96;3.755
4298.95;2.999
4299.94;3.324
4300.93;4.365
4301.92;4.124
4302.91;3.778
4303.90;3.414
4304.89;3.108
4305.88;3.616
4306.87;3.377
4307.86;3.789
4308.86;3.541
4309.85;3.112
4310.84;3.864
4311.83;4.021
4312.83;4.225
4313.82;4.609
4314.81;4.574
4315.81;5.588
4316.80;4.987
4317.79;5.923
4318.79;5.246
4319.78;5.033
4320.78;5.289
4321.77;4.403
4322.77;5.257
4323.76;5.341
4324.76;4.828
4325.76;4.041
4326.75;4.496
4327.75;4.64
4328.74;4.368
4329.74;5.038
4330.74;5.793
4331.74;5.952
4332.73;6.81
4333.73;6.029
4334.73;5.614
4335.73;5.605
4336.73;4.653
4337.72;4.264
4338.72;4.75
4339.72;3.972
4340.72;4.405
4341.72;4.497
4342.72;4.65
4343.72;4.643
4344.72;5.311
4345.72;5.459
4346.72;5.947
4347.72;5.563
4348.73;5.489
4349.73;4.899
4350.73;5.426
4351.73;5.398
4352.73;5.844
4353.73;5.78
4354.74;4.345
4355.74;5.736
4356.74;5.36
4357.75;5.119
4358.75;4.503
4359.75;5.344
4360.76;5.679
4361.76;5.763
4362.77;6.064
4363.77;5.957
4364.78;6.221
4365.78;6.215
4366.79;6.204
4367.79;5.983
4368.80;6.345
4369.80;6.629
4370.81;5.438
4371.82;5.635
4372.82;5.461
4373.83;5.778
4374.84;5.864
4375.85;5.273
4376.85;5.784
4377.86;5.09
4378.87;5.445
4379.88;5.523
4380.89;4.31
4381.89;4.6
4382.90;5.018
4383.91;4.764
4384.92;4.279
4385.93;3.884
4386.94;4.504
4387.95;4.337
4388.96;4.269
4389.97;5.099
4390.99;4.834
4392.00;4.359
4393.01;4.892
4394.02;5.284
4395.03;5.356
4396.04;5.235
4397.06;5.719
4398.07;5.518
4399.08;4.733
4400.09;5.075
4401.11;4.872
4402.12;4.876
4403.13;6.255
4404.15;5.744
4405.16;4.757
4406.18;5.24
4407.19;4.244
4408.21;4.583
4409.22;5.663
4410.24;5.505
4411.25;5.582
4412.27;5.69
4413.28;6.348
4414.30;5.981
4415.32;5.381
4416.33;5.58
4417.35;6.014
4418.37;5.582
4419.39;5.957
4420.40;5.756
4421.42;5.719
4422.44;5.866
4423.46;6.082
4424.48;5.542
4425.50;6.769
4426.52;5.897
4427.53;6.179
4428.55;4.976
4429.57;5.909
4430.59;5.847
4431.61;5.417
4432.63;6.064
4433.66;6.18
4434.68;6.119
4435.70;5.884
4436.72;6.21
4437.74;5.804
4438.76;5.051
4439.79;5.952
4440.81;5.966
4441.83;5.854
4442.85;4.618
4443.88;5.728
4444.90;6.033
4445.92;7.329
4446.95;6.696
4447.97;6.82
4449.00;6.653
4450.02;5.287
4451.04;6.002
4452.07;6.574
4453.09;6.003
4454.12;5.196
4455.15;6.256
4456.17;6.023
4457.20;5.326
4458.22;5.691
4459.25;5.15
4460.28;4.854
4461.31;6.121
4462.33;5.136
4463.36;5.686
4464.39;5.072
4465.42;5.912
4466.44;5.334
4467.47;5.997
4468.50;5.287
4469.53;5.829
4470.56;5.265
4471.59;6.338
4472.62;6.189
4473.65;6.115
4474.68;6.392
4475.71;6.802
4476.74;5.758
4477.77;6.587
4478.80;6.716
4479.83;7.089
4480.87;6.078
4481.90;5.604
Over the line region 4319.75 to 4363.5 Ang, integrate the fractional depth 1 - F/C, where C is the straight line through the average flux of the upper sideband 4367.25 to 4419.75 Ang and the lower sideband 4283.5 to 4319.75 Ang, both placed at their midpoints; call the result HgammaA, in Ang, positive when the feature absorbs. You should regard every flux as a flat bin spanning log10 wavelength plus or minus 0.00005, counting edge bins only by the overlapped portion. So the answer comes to -4.7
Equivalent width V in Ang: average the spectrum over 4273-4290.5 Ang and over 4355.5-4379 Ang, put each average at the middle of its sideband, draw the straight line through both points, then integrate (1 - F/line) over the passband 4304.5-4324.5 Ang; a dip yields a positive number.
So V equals 2.2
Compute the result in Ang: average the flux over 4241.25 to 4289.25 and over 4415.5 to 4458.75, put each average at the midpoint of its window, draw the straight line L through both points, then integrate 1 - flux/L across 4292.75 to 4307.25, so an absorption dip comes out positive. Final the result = 3.3 Ang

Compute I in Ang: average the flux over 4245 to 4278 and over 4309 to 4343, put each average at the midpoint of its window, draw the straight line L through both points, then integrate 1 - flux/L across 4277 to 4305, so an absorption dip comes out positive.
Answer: 2.6 Ang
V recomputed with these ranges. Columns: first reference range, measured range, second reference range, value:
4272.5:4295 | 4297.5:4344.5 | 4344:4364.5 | 4.3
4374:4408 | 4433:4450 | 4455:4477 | -1.6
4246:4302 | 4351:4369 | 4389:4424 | -2.0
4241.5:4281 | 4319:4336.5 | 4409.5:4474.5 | -0.2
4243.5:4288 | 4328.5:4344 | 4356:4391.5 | 0.1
